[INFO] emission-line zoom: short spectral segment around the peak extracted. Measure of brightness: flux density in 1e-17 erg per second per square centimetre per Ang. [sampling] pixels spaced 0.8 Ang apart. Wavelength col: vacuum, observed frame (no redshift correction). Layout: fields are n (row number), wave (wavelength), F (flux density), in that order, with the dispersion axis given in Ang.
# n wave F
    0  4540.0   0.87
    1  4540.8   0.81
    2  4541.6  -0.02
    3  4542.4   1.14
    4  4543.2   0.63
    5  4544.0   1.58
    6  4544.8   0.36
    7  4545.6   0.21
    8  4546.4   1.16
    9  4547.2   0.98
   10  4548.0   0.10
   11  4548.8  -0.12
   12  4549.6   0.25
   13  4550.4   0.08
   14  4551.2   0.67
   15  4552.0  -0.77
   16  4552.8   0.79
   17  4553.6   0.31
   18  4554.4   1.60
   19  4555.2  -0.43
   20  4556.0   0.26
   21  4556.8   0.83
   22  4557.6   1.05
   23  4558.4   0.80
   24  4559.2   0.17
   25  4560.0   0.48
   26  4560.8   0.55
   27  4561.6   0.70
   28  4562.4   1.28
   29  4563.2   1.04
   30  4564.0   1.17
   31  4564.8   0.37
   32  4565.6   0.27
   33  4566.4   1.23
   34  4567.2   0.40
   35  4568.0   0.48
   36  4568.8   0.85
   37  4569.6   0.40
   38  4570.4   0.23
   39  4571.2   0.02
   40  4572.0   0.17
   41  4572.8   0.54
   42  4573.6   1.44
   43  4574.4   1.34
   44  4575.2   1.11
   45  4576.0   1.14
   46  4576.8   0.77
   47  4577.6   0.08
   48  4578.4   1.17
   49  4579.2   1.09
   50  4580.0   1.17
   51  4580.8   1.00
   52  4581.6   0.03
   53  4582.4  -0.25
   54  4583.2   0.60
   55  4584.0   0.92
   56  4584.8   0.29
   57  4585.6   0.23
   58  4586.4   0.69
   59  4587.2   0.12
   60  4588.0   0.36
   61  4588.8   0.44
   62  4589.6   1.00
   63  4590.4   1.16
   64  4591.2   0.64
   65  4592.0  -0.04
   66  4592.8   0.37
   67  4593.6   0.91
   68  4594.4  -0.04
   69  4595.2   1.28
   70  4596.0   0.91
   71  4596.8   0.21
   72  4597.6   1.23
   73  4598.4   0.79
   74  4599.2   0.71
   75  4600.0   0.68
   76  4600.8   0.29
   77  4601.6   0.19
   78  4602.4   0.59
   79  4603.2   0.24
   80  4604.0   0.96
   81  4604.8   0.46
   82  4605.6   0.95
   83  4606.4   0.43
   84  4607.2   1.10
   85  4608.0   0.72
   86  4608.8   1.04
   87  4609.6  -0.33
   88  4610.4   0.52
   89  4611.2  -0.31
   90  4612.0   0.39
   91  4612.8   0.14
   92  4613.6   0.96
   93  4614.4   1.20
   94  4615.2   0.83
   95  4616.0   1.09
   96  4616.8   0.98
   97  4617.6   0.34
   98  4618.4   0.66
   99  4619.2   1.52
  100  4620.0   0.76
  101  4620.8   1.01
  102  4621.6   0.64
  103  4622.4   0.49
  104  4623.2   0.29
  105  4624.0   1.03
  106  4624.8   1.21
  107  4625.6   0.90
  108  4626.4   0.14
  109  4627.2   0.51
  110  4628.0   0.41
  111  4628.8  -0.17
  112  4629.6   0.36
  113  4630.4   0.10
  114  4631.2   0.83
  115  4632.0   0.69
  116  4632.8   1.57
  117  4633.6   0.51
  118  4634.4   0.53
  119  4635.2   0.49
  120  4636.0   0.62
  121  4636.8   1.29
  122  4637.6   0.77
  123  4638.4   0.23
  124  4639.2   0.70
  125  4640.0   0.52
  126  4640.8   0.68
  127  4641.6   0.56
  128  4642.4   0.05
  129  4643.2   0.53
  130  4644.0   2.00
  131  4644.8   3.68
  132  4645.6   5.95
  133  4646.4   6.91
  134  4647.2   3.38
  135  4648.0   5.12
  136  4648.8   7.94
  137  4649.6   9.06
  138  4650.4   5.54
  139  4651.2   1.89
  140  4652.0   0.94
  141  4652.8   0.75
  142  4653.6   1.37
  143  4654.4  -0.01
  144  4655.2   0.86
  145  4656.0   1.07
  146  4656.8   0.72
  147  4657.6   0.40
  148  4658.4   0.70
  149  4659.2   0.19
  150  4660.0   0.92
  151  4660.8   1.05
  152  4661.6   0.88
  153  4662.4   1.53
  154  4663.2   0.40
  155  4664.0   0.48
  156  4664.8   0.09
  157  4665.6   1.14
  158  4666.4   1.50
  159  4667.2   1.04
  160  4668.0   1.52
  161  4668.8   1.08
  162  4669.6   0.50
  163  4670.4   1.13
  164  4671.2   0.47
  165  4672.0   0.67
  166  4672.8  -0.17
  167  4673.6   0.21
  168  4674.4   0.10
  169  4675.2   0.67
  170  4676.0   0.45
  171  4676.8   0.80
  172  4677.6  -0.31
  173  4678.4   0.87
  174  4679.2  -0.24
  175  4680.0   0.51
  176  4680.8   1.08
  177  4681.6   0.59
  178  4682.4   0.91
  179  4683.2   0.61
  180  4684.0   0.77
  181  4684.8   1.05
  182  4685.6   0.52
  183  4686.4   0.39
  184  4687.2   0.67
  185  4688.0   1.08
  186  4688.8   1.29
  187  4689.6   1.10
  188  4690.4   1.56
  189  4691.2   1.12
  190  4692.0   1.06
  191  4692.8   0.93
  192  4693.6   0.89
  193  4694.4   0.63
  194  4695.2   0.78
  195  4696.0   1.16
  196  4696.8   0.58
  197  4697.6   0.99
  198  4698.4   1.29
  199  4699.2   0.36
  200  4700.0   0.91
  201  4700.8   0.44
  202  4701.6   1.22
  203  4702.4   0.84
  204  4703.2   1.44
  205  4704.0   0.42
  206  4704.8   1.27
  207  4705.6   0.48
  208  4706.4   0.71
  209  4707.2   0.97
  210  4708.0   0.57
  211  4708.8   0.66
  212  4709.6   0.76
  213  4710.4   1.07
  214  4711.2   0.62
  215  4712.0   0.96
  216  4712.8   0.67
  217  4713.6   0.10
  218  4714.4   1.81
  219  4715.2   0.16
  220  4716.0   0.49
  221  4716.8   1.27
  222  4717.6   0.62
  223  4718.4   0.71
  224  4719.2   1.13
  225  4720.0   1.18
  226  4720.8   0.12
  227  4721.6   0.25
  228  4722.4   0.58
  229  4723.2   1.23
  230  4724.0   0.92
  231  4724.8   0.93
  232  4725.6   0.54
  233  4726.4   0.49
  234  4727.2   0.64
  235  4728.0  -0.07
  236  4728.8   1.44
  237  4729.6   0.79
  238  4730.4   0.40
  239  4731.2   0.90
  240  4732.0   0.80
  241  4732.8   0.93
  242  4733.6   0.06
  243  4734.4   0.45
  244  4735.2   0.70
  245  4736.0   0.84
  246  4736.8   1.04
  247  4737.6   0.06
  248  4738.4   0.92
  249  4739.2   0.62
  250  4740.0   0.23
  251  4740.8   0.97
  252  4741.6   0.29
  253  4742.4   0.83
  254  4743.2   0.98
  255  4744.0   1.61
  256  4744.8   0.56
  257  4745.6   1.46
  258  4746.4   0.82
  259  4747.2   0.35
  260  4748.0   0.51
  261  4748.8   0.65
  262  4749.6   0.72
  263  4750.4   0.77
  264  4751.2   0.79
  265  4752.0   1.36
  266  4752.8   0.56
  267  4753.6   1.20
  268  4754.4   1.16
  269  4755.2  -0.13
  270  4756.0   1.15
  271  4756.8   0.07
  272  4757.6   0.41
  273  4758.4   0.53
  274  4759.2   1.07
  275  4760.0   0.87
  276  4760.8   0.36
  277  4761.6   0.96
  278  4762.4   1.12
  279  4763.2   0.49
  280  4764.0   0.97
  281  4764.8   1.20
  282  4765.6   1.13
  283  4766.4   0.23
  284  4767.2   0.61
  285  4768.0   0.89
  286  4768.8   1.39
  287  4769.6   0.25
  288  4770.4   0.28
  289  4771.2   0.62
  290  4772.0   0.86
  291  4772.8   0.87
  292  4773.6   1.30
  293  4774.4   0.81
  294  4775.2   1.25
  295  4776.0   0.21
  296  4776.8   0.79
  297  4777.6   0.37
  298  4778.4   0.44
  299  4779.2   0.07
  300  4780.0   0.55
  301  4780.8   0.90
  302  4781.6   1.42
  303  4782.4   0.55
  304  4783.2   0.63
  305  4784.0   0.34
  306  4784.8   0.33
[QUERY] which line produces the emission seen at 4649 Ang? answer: [O II] 3727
